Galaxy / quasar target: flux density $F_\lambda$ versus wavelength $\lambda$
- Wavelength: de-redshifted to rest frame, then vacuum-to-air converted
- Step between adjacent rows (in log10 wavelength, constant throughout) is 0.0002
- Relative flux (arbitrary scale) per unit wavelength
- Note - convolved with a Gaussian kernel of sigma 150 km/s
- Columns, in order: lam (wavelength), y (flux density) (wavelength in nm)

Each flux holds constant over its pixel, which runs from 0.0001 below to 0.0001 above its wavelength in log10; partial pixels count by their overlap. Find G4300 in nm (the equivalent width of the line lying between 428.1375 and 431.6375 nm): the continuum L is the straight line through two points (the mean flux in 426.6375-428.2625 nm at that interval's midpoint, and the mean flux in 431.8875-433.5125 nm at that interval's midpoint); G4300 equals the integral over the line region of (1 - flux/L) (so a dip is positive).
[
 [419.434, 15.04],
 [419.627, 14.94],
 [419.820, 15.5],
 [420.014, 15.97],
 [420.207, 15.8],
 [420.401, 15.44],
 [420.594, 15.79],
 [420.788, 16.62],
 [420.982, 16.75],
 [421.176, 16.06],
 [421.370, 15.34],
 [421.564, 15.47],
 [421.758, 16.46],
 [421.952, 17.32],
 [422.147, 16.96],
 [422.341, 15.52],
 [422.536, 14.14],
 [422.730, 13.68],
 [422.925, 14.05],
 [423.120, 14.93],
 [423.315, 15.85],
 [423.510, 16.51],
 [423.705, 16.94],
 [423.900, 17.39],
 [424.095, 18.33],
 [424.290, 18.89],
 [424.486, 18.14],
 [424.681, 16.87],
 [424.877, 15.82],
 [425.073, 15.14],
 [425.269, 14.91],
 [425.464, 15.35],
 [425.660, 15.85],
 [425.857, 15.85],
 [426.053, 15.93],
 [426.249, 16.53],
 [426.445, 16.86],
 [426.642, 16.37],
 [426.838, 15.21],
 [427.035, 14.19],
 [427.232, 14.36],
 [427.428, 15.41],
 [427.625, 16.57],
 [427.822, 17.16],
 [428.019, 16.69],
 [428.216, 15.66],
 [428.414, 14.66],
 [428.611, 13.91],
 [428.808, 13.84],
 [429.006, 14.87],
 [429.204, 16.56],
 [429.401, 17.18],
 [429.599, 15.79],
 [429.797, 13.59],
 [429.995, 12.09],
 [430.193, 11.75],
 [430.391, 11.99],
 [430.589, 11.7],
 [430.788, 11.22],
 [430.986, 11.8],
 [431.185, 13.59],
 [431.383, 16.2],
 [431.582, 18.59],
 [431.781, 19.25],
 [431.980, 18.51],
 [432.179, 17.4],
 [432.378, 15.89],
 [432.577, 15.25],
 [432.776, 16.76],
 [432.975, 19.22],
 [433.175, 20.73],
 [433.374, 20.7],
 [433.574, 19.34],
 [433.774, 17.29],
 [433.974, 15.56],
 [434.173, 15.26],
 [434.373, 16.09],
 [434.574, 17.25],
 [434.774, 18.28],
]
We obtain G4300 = 0.56 nm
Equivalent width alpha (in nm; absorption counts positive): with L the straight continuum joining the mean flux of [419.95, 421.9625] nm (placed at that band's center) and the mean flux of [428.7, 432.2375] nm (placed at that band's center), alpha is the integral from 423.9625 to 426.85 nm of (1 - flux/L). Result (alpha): -0.19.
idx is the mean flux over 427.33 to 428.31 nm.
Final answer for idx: 16.3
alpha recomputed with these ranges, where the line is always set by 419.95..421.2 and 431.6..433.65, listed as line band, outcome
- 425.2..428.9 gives 0.37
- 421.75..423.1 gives 0.09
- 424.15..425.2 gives -0.01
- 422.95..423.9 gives 0.03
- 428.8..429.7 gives 0.09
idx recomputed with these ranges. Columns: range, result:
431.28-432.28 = 18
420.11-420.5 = 15.6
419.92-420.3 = 15.9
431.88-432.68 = 16.8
